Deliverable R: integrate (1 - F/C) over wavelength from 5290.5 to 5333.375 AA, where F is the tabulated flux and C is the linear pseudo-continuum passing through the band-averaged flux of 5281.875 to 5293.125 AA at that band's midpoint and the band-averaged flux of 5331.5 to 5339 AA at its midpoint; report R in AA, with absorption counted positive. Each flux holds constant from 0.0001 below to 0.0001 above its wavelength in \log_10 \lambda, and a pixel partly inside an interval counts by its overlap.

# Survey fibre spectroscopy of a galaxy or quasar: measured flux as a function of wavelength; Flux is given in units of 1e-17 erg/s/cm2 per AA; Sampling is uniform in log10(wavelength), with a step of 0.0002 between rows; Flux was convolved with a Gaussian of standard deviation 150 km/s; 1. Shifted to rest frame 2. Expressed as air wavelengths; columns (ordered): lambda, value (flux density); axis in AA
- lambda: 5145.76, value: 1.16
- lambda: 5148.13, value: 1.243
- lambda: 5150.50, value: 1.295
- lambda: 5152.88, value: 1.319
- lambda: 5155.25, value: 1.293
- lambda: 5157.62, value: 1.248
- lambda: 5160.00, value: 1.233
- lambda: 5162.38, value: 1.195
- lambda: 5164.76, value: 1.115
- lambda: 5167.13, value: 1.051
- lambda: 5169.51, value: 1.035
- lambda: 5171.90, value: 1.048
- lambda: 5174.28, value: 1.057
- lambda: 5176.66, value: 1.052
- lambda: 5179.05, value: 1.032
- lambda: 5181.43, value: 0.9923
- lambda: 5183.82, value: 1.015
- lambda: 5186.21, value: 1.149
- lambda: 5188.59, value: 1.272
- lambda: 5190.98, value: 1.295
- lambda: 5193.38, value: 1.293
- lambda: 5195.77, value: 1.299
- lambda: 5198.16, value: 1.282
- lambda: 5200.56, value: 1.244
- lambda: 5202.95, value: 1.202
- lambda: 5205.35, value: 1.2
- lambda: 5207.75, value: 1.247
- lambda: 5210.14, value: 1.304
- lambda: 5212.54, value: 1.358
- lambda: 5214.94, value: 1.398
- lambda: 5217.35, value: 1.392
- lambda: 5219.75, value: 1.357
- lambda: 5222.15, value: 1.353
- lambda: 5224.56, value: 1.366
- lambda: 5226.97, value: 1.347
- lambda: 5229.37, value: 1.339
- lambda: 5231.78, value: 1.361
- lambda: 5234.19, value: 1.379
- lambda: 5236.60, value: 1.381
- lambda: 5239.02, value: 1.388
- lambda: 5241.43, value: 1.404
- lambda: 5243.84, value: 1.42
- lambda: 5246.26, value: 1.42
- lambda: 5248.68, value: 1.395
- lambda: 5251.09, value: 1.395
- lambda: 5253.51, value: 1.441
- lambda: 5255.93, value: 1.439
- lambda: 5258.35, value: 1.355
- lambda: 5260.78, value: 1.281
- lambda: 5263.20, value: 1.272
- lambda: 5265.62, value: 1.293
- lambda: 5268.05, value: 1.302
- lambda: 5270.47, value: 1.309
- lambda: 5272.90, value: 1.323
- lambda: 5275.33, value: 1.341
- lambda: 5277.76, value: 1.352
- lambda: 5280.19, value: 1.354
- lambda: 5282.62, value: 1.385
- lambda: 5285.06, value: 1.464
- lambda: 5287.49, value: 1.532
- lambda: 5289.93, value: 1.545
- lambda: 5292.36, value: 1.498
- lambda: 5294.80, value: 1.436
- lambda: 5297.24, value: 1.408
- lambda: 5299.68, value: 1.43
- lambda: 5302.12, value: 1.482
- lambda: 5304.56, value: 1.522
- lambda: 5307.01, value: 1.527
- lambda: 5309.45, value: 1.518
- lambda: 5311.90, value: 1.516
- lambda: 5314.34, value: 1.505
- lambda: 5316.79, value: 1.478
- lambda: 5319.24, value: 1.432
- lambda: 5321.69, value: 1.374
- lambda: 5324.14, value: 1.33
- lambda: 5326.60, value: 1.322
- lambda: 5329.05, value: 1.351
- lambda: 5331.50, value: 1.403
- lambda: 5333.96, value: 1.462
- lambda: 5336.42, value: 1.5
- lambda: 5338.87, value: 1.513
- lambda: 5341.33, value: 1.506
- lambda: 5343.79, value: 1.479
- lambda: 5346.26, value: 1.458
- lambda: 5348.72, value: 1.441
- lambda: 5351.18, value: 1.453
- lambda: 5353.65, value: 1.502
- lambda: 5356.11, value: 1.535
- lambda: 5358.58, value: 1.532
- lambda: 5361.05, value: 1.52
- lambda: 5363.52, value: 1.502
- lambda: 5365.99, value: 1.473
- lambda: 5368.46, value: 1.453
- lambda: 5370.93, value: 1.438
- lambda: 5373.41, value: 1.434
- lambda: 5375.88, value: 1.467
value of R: 1.1 AA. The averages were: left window 1.49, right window 1.47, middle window 1.44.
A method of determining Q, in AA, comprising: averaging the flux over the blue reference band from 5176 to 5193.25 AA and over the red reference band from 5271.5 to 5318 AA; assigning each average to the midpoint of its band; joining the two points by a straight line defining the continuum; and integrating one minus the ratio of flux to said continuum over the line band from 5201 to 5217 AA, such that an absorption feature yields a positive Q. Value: -1.2 AA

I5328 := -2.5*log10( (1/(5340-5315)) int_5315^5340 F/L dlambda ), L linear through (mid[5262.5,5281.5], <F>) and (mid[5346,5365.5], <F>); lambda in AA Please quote 0.01 mag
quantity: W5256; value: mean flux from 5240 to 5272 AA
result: 1.36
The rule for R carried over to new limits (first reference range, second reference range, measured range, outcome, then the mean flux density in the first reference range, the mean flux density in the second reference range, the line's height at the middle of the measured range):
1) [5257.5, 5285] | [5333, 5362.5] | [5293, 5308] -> -0.8 AA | 1.33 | 1.49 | 1.39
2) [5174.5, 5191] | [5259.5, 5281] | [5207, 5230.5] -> -3.2 AA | 1.1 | 1.31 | 1.19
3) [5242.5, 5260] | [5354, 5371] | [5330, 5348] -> 0.1 AA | 1.41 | 1.5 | 1.48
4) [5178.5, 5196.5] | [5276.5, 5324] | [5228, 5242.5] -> -0.9 AA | 1.17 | 1.46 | 1.29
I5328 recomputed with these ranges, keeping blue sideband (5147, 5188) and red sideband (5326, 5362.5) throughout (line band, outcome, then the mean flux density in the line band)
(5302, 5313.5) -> -0.086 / 1.52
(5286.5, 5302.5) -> -0.075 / 1.47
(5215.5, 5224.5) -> -0.109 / 1.37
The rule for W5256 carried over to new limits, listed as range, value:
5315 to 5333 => 1.39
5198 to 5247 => 1.34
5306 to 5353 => 1.45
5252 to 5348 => 1.42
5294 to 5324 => 1.46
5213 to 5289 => 1.37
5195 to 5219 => 1.29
